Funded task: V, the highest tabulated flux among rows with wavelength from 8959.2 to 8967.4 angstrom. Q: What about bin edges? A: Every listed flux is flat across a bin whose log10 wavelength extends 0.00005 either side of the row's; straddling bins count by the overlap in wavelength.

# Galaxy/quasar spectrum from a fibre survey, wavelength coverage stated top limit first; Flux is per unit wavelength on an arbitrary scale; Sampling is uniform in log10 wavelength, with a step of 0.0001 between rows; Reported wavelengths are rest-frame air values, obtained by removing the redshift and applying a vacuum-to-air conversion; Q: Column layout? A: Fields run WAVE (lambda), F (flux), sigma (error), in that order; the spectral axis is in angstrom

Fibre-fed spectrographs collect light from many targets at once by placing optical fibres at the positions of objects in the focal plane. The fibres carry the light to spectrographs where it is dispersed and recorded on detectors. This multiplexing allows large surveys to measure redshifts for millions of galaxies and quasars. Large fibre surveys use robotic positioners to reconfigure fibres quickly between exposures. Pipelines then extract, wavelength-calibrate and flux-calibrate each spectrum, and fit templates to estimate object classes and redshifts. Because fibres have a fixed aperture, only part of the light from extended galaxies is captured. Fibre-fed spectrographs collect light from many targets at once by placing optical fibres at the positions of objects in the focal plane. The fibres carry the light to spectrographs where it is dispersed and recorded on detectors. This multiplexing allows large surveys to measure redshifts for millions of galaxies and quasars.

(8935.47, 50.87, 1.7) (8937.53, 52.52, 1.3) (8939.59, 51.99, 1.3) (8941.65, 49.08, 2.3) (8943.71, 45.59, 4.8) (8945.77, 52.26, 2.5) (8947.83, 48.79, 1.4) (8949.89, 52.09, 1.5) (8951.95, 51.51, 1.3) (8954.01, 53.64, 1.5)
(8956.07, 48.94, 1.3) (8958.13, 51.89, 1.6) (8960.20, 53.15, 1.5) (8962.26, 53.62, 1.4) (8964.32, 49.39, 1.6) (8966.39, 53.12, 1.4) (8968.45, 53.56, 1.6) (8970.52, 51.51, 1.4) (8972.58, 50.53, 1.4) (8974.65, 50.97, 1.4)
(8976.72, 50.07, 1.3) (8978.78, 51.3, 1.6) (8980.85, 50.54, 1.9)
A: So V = 53.62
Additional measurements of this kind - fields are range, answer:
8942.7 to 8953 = 52.26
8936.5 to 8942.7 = 52.52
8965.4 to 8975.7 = 53.56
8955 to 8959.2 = 51.89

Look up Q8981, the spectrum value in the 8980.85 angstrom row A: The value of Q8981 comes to 50.54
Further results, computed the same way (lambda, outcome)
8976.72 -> 50.07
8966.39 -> 53.12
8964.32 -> 49.39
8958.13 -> 51.89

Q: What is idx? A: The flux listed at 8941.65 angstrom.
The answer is 49.08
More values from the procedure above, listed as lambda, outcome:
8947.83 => 48.79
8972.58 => 50.53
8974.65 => 50.97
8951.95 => 51.51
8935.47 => 50.87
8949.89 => 52.09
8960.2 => 53.15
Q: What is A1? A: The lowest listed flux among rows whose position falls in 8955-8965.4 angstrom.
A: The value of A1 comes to 48.94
